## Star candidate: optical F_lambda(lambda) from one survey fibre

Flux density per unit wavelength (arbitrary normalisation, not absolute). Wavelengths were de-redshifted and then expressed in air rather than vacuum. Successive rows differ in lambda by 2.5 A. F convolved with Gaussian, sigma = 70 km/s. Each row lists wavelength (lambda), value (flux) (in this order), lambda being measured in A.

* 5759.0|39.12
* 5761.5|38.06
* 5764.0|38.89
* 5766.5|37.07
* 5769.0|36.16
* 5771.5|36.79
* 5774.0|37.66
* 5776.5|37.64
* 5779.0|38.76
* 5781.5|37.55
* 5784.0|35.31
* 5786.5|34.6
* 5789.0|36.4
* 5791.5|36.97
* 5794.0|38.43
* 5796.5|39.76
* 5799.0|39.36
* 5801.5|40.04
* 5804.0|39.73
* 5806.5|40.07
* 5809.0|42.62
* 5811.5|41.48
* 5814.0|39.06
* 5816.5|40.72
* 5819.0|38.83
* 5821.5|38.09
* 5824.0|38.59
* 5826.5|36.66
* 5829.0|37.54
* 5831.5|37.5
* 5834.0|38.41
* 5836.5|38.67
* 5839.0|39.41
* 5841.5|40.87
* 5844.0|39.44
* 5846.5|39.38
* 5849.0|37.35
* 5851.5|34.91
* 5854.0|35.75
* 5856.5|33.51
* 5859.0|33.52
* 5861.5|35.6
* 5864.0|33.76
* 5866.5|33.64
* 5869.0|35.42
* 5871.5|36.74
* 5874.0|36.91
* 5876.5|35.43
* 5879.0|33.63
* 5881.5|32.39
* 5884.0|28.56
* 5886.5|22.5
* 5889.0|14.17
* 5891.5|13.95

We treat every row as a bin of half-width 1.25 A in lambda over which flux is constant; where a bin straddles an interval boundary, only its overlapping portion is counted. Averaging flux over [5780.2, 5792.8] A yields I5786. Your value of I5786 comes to 36.2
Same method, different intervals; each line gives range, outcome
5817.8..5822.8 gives 38.5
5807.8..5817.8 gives 41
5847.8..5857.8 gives 35.4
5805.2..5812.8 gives 41.4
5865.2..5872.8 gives 35.3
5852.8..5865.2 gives 34.4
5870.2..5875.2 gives 36.8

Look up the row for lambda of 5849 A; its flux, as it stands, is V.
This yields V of 37.35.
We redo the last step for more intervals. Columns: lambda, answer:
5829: 37.54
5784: 35.31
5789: 36.4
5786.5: 34.6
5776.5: 37.64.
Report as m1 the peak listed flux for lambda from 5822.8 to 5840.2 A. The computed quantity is 39.41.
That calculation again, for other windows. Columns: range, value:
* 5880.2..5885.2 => 32.39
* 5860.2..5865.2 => 35.6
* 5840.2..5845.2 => 40.87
